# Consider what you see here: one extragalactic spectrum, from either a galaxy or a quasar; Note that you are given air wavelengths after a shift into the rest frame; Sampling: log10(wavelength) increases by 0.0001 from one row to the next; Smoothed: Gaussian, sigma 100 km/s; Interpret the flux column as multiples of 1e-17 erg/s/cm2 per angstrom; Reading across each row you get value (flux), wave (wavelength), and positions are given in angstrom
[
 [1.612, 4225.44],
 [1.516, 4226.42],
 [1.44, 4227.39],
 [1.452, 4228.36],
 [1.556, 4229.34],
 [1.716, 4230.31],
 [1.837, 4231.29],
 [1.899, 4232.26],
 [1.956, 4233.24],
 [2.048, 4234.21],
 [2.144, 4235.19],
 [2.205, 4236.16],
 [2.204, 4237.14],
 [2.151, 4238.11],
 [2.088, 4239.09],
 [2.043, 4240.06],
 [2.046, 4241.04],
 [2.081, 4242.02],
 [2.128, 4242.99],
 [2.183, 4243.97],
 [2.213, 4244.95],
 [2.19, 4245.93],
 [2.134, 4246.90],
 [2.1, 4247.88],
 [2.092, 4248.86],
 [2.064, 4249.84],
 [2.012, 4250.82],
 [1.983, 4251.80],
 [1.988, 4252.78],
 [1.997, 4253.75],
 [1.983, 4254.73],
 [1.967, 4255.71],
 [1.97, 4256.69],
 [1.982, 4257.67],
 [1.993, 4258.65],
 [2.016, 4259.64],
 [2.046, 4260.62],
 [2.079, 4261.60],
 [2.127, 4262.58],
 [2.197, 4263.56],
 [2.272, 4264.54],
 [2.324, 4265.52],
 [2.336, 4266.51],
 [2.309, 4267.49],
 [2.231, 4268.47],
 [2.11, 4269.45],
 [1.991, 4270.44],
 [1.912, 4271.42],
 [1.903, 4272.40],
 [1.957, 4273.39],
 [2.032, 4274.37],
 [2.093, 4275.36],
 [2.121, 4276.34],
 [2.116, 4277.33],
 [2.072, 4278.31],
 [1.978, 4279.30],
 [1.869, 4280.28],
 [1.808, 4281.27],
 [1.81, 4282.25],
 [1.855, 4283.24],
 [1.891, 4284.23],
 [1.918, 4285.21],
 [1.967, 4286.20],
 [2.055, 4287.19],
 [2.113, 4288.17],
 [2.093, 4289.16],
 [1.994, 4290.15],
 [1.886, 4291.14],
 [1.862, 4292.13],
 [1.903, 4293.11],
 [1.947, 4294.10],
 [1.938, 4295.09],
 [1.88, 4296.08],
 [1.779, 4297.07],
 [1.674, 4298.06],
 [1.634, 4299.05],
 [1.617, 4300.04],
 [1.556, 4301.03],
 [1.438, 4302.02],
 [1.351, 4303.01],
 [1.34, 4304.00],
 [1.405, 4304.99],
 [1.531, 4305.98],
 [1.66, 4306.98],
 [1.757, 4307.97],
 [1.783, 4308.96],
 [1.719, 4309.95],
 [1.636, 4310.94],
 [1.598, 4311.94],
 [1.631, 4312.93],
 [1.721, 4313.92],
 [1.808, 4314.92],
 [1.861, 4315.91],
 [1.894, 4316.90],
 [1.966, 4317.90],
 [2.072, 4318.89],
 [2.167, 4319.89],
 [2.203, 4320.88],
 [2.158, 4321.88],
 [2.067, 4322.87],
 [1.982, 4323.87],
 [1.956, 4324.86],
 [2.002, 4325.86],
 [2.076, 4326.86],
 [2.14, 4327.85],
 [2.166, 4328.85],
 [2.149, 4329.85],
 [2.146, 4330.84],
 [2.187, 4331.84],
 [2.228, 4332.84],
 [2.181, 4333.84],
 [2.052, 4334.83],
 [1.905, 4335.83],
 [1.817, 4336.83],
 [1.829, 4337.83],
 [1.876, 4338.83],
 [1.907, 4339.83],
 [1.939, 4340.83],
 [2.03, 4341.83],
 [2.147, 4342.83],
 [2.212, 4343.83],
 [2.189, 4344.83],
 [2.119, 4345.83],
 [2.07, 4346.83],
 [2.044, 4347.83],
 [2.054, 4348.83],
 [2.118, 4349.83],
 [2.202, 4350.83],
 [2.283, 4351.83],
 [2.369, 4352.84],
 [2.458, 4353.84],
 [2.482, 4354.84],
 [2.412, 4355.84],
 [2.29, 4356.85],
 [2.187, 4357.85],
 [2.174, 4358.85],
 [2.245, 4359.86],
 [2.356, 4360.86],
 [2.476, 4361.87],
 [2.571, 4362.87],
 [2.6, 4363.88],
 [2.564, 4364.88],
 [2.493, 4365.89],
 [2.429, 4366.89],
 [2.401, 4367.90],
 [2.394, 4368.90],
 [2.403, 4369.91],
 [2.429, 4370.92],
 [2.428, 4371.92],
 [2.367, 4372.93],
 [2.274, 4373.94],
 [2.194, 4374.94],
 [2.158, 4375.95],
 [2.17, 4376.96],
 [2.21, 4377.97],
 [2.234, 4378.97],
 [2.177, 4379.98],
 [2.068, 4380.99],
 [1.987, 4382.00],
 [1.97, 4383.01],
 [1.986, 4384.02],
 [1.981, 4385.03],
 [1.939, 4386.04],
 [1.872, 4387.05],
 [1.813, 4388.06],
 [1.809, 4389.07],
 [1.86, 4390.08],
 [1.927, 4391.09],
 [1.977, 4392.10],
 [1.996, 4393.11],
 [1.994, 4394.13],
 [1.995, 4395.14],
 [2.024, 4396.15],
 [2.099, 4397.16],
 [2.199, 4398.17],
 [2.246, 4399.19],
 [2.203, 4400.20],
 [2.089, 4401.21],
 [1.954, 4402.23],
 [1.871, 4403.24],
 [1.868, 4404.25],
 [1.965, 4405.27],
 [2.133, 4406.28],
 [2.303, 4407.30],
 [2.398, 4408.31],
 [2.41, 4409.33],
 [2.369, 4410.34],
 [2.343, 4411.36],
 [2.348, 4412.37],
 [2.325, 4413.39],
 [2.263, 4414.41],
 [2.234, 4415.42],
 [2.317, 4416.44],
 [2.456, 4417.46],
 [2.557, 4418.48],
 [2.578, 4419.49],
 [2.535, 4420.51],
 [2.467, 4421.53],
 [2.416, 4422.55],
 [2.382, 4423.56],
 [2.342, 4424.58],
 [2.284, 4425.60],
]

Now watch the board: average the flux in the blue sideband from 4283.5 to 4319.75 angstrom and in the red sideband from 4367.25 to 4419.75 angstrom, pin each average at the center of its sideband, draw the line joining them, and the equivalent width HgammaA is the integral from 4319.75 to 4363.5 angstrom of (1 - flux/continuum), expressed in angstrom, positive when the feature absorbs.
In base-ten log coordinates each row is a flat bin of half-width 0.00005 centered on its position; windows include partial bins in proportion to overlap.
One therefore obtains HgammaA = -4.6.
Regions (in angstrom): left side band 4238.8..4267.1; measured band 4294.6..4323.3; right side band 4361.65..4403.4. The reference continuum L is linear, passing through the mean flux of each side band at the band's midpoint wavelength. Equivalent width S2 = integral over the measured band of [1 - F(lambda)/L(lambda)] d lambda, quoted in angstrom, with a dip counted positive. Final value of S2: 5.0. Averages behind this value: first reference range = 2.09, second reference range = 2.16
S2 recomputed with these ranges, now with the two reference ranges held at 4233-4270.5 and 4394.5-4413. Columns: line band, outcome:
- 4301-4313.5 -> 3.25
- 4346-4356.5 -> -0.52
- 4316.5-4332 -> 0.35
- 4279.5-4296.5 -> 1.50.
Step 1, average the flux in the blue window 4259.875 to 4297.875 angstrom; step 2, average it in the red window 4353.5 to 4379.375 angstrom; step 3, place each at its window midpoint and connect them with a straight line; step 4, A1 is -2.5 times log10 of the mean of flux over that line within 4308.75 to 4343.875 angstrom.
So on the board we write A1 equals 0.12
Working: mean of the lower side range 2.02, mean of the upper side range 2.36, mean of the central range 1.98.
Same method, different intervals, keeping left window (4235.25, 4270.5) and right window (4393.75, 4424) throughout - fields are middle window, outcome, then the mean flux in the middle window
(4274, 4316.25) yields 0.19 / 1.81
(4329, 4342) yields 0.08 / 2.02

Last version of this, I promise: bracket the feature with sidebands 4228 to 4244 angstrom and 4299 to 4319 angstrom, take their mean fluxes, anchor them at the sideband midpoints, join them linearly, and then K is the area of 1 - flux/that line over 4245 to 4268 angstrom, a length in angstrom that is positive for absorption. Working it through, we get -2.50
